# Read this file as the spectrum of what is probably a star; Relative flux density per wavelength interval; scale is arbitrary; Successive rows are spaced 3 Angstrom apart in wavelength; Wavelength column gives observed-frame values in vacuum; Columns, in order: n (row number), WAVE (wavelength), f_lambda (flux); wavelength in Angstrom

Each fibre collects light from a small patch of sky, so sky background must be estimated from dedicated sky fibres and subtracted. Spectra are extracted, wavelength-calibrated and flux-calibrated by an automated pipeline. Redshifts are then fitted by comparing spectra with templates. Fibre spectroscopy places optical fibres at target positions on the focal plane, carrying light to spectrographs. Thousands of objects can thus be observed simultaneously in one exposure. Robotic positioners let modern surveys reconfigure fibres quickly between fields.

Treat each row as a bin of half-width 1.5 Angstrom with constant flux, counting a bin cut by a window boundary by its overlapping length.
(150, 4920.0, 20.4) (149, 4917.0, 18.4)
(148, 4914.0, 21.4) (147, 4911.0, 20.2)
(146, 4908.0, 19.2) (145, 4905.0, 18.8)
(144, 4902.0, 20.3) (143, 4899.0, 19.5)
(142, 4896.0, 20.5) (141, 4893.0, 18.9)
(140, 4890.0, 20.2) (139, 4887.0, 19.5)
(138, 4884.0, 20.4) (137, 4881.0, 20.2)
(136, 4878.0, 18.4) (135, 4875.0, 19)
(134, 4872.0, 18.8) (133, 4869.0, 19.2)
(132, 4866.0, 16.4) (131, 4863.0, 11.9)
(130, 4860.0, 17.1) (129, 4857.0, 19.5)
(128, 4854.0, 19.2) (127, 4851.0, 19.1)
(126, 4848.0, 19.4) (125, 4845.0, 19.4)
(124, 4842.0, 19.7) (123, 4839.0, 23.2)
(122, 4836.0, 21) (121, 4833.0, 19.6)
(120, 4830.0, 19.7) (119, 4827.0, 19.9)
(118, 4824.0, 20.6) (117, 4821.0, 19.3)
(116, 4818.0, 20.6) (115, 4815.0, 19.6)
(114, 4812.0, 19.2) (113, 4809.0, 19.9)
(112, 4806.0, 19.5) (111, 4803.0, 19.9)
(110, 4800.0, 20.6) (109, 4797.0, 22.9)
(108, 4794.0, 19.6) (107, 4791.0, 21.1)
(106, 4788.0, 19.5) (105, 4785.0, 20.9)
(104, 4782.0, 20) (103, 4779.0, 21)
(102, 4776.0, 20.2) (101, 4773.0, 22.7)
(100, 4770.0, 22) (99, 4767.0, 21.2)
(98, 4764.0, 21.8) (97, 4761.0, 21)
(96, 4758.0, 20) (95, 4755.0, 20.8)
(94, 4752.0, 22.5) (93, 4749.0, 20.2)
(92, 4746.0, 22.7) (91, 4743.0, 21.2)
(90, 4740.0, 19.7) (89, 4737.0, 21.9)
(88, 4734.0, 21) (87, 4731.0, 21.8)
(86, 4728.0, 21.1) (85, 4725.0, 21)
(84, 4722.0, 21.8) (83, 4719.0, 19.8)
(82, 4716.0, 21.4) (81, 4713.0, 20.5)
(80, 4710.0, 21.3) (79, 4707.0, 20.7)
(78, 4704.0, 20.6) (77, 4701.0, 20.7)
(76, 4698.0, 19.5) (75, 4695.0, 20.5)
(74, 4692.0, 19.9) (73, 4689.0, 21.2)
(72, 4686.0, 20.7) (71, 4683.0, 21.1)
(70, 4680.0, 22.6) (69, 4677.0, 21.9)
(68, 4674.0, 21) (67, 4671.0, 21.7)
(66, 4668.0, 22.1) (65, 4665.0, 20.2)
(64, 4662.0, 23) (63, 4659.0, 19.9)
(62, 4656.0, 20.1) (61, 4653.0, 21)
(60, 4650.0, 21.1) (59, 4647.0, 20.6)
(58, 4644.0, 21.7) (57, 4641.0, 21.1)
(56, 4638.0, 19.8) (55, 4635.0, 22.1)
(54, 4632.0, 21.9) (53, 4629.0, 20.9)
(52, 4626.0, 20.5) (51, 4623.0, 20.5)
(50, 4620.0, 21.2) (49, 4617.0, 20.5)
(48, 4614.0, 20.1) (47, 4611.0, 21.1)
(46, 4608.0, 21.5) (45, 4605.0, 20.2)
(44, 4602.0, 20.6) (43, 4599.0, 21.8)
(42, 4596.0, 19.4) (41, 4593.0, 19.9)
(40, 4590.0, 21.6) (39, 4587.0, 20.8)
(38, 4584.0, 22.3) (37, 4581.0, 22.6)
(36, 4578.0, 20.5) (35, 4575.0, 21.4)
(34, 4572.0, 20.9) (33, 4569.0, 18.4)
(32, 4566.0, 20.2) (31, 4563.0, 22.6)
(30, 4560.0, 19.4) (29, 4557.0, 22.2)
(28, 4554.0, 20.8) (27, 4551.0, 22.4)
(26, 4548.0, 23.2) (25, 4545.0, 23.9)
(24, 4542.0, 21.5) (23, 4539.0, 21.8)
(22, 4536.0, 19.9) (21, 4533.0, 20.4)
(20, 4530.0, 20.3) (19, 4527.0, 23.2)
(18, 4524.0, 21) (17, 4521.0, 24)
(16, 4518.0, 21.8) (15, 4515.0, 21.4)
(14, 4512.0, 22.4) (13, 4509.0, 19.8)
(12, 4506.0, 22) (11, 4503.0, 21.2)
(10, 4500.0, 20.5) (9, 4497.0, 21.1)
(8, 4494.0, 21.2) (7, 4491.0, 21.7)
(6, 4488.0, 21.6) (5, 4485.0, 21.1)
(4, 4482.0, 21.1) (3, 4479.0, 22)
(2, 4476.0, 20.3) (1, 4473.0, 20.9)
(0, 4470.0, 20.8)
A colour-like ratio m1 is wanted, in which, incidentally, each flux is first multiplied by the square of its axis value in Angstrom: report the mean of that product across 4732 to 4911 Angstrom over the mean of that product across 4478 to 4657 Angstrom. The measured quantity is 1.1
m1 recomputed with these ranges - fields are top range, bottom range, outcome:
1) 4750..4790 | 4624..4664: 1.05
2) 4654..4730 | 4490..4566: 1.04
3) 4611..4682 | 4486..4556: 1.03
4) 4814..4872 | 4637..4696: 0.98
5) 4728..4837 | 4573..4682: 1.05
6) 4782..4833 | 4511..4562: 1.04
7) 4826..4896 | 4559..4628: 1.03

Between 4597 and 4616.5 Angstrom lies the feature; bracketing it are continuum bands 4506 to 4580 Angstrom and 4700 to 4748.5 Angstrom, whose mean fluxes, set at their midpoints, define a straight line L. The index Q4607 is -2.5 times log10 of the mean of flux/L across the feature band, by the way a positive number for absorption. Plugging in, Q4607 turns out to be 0.024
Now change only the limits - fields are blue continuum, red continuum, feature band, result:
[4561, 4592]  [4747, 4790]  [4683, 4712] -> 0.023 mag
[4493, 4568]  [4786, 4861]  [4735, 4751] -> -0.040 mag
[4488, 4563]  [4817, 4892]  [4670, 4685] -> -0.058 mag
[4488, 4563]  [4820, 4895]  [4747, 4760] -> -0.054 mag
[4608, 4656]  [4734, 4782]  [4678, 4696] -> 0.001 mag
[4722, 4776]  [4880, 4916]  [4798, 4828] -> 0.040 mag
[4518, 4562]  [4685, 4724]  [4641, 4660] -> 0.012 mag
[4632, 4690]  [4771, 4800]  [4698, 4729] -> 0.013 mag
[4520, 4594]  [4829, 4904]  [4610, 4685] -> -0.018 mag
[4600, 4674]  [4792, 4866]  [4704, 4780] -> -0.051 mag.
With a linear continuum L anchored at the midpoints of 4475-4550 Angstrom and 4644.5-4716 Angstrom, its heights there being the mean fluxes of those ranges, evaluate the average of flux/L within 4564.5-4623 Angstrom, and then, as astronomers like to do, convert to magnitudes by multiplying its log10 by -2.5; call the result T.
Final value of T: 0.03 mag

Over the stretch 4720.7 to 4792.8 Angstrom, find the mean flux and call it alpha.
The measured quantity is 21.1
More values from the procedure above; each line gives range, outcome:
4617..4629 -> 20.7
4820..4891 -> 19.2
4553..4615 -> 20.9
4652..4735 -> 21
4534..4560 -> 21.8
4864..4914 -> 19.3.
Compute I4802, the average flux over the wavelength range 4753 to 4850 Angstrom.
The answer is 20.5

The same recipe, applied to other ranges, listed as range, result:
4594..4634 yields 20.8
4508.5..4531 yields 21.9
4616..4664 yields 21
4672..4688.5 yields 21.5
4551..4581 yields 20.9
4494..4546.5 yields 21.5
